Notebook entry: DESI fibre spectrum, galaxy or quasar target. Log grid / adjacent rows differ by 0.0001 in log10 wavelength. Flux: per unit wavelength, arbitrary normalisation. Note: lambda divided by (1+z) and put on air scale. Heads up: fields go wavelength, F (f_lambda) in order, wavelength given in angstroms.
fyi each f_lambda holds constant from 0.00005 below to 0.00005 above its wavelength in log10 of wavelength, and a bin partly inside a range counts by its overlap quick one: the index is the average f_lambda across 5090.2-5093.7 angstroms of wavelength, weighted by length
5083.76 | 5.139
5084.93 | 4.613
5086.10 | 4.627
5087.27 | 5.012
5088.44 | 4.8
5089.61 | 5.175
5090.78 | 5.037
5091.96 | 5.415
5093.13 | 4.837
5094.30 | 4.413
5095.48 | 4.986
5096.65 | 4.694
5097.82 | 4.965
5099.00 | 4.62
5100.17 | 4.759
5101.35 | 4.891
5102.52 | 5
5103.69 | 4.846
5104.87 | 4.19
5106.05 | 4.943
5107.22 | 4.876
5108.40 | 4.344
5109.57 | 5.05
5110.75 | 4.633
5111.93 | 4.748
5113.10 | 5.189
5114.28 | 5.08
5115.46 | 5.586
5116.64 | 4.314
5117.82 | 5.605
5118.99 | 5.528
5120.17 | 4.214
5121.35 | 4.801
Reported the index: 5.09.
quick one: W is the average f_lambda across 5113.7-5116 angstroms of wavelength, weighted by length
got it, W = 5.32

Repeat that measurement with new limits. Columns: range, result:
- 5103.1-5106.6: 4.65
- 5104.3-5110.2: 4.68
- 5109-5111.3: 4.84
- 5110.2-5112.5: 4.68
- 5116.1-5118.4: 4.97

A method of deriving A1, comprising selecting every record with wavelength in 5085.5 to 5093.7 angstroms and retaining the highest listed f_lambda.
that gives 5.415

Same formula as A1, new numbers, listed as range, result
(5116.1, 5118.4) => 5.605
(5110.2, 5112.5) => 4.748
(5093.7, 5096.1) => 4.986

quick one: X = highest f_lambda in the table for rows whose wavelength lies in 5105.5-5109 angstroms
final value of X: 4.943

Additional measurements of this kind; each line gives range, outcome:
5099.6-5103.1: 5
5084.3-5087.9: 5.012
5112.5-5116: 5.586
